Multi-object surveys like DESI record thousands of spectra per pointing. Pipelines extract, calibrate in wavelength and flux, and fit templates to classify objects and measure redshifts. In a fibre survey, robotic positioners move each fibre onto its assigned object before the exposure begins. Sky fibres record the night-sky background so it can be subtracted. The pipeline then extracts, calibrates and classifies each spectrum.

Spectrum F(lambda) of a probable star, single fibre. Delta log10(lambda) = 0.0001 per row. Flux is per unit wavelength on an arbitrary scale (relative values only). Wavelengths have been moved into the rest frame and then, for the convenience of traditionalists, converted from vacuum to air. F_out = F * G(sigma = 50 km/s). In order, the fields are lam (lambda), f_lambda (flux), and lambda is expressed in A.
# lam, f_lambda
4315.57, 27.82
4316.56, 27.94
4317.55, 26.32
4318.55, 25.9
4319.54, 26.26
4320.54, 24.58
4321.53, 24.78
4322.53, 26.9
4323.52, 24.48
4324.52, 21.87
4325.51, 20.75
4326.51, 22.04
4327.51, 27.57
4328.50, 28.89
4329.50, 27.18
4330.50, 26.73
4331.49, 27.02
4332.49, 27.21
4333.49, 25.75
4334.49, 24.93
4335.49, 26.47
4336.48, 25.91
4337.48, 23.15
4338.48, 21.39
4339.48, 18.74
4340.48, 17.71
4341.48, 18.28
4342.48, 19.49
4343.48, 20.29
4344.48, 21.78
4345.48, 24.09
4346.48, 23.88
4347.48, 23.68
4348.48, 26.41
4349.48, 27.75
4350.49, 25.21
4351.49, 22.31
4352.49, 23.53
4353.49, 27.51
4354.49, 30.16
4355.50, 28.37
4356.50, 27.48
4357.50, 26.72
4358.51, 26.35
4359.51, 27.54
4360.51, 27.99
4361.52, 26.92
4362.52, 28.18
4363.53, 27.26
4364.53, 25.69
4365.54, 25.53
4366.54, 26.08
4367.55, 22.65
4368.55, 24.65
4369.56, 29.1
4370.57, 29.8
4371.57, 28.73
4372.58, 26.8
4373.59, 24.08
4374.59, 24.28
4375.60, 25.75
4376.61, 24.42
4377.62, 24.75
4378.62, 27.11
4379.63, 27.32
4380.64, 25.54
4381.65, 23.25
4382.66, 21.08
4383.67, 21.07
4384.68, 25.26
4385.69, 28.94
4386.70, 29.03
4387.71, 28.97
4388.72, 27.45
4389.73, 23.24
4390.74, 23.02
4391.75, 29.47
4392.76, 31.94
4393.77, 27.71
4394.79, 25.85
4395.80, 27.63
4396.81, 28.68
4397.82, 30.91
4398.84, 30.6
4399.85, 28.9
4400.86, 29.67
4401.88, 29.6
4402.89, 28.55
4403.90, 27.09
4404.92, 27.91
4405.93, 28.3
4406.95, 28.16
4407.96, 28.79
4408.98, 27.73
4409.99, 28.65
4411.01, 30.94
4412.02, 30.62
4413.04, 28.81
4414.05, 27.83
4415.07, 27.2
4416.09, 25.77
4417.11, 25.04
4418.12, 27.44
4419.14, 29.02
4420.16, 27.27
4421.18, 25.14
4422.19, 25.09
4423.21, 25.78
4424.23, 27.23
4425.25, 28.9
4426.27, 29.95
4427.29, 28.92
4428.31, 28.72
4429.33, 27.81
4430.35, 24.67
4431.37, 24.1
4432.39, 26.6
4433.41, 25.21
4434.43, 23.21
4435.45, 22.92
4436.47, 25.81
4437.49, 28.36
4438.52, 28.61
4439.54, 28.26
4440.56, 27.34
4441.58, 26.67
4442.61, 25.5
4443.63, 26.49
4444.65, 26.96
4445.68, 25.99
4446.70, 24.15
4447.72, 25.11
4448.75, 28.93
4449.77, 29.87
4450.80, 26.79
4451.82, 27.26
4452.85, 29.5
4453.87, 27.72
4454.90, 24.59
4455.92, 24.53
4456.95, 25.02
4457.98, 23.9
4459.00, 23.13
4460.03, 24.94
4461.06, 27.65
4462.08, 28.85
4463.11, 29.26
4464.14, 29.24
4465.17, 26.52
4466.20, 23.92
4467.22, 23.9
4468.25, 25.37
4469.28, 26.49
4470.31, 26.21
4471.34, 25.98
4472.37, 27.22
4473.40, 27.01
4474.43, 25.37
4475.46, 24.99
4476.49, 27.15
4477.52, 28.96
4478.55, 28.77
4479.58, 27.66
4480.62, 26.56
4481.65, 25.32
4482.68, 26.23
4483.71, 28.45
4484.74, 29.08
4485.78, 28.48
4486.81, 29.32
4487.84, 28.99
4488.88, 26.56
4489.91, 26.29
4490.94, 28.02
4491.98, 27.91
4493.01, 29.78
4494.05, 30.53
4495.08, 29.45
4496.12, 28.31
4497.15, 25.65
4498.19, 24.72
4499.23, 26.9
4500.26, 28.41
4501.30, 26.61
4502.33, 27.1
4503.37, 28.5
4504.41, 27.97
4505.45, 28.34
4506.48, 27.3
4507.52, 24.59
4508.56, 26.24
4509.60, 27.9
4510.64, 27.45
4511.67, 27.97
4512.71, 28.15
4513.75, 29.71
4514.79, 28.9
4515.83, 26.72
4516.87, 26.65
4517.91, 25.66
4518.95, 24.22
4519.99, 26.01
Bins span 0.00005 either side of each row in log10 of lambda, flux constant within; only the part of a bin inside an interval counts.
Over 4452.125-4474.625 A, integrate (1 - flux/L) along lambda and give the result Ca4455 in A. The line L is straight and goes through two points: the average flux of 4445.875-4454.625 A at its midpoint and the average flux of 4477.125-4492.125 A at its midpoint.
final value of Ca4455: 1.0 A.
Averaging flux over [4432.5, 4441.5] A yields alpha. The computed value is 26.3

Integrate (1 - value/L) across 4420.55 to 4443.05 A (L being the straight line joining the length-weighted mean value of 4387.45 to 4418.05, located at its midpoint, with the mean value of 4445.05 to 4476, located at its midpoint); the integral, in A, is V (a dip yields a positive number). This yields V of 0.5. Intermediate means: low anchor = 28.2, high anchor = 26.3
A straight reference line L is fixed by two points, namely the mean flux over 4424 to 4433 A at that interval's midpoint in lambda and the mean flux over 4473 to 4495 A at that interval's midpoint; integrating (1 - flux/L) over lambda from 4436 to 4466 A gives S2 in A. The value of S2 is 0.8 A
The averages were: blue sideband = 27.4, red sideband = 27.7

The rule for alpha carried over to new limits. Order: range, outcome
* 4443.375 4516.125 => 27.1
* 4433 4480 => 26.5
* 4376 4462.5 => 27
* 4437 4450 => 27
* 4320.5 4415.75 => 26.1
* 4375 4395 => 26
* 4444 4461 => 26.2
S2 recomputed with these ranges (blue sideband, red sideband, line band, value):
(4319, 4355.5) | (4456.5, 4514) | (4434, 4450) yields -0.09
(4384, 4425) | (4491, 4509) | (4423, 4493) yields 2.22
